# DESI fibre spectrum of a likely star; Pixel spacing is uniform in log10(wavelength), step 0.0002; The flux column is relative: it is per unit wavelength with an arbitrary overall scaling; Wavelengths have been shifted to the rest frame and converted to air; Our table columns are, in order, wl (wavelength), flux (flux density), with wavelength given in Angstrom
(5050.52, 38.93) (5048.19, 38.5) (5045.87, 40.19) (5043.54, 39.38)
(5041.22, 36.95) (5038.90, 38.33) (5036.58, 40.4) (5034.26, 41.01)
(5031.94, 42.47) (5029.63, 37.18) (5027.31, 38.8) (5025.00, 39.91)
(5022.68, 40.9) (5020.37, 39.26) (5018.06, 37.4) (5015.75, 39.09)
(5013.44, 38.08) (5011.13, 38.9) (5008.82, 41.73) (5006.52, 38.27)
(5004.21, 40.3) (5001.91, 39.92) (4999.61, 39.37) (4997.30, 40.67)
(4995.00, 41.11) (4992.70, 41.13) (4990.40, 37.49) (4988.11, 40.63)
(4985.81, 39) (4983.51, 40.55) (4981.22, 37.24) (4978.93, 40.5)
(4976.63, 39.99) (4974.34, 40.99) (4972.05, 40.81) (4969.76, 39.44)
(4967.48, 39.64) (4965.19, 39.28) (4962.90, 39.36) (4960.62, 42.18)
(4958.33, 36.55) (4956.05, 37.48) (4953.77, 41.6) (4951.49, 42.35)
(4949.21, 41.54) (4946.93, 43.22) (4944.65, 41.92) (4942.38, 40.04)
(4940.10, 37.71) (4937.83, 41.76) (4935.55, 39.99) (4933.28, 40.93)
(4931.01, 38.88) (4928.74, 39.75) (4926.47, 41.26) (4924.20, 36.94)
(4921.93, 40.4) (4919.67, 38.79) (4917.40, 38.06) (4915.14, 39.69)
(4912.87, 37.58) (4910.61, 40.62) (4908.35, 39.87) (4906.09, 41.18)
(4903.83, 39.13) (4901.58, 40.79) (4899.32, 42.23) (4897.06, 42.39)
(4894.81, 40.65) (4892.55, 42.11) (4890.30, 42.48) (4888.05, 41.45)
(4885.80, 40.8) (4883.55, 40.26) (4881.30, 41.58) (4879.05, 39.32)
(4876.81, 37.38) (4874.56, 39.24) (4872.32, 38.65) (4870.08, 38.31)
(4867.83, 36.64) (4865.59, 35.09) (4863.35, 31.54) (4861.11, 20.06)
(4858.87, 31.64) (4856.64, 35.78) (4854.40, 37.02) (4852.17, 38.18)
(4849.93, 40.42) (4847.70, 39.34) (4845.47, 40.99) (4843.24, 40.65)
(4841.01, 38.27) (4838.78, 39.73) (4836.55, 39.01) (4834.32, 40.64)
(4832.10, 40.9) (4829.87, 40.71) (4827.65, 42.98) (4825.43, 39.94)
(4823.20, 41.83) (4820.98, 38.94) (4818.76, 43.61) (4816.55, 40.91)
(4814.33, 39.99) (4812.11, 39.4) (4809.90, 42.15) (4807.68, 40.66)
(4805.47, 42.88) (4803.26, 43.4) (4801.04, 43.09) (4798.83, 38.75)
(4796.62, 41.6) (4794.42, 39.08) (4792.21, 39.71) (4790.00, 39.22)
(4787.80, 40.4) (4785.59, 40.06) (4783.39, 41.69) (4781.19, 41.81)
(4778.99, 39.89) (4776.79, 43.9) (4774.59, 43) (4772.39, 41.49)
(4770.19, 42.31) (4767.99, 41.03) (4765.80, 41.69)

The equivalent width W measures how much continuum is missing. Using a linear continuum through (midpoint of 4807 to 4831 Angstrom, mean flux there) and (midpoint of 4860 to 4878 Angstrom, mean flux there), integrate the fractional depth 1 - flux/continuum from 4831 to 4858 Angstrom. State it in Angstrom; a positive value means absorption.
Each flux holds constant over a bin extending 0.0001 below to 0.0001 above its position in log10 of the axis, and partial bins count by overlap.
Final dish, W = -1.0 Angstrom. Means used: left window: 41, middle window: 39.2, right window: 34.6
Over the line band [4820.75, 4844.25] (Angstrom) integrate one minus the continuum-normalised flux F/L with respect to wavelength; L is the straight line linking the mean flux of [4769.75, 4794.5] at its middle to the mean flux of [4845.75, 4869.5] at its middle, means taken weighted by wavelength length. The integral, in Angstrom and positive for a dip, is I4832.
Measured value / -2.2 Angstrom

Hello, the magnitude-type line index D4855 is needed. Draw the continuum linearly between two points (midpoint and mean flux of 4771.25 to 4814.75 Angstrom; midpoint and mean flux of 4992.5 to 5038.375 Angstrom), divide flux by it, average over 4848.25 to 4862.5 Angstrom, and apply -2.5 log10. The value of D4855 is 0.20 mag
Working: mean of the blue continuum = 41.1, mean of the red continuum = 39.7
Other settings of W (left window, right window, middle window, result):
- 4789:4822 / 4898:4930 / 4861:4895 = 1.5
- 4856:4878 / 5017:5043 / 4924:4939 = -1.5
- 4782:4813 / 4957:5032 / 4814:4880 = 3.8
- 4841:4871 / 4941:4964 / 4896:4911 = -1.1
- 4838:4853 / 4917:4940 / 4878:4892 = -0.5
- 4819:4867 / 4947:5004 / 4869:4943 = -2.1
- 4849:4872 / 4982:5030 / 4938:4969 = -2.1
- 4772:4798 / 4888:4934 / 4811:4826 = 0.0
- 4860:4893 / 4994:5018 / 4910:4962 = -1.9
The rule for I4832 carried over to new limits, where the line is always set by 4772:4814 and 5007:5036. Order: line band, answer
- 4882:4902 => -0.5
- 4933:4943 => 0.0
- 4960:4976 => -0.1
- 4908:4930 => 0.5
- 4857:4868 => 2.7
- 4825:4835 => -0.1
